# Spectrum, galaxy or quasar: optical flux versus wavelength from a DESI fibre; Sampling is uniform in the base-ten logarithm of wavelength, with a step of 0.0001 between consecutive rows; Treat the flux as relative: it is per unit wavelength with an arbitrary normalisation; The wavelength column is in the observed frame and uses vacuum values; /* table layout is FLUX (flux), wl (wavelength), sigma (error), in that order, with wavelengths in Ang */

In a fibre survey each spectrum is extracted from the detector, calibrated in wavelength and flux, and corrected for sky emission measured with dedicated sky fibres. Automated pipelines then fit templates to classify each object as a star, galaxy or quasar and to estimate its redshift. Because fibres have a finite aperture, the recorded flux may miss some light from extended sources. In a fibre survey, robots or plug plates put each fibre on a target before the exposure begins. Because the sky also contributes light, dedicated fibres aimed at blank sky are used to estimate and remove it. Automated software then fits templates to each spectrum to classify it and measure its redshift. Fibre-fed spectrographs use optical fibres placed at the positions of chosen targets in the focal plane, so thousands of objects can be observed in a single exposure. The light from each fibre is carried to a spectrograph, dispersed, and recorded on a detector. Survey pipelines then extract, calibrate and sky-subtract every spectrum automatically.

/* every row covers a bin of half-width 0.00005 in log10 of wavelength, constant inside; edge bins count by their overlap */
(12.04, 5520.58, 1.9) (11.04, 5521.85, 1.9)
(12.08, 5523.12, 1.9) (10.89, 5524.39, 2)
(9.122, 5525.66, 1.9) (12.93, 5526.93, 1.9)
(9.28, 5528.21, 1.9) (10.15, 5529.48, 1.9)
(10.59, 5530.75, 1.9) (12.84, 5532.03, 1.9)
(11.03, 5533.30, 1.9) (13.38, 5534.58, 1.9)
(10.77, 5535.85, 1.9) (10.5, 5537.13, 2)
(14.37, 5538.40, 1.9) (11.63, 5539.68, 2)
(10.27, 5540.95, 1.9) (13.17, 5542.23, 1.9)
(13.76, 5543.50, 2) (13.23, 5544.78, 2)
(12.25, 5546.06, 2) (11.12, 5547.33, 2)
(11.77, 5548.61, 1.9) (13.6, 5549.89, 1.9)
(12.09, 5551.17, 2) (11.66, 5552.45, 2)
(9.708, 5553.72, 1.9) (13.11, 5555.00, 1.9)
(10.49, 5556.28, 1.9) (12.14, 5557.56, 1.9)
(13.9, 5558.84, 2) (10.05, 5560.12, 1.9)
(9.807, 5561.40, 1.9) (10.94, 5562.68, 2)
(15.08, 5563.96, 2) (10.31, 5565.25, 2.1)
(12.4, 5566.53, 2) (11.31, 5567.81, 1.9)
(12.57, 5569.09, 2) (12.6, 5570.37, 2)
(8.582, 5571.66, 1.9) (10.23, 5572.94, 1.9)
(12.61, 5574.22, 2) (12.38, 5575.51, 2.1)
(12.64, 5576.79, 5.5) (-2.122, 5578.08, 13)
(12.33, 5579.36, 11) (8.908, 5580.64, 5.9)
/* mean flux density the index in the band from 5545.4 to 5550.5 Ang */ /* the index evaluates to 12.2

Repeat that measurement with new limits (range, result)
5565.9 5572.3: 11.5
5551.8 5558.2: 11.4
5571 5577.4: 11.3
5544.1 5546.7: 12.8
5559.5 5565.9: 11.2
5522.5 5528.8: 10.9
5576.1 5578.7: 5.46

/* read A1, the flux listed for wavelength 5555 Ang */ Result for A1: 13.11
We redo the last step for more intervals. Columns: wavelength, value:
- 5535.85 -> 10.77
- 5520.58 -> 12.04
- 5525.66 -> 9.122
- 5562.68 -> 10.94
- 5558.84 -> 13.9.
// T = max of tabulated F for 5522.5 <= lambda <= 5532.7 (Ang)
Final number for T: 12.93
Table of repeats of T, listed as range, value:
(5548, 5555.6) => 13.6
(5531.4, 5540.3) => 14.37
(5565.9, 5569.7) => 12.57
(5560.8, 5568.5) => 15.08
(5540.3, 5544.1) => 13.76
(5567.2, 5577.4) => 12.64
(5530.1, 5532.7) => 12.84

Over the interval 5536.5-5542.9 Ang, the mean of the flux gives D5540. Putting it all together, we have 12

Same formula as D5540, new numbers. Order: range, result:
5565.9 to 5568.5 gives 11.9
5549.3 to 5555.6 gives 12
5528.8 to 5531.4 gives 10.4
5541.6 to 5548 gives 12.7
